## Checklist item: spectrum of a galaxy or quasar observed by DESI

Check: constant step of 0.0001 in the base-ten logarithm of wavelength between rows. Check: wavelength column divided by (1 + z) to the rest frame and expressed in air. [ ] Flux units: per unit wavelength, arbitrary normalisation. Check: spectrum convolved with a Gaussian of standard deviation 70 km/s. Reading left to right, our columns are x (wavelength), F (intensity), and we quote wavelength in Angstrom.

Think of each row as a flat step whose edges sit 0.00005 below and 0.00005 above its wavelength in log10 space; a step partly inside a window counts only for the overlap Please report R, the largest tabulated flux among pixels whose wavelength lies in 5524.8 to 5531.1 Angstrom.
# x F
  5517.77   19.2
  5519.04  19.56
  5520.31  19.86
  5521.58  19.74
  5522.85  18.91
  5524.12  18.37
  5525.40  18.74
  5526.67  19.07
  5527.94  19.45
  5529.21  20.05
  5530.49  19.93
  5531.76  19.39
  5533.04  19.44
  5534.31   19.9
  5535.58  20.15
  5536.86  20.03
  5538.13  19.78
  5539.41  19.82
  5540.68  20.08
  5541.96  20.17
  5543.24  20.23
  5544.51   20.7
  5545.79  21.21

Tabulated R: 20.05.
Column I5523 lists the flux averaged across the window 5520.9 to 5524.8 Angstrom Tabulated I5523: 19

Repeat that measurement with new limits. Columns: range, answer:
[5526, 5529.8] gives 19.6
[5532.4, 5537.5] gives 19.9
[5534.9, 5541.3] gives 20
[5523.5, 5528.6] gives 18.9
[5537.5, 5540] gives 19.8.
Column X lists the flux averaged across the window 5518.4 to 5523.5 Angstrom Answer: 19.5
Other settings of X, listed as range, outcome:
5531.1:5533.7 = 19.4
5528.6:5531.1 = 19.9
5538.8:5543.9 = 20.1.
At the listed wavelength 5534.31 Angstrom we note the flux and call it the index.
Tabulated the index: 19.9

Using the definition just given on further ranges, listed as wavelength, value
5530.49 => 19.93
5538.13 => 19.78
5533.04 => 19.44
